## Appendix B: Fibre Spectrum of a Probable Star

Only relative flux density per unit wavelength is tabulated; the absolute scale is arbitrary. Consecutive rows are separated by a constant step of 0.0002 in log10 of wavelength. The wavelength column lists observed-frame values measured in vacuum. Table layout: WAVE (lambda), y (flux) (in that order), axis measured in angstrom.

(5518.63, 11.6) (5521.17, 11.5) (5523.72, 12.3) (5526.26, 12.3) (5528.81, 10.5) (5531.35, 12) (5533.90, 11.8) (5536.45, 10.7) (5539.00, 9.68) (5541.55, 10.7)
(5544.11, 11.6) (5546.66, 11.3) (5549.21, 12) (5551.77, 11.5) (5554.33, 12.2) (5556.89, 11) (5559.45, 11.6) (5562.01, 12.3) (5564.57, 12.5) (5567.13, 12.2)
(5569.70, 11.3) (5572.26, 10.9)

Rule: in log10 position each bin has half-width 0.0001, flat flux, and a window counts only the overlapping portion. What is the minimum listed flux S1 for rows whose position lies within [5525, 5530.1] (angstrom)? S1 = 10.5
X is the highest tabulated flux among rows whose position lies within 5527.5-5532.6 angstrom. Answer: 12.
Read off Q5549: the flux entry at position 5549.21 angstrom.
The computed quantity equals 12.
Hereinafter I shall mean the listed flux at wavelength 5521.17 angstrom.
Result 11.5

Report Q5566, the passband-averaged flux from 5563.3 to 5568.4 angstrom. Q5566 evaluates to 12.4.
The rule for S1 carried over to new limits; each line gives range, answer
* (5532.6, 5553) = 9.68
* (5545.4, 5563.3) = 11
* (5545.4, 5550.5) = 11.3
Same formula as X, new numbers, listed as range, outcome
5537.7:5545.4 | 11.6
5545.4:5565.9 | 12.5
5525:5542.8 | 12.3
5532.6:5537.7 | 11.8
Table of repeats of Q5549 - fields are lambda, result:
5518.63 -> 11.6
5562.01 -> 12.3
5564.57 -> 12.5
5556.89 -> 11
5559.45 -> 11.6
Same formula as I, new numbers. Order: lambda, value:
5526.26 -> 12.3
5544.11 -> 11.6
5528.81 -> 10.5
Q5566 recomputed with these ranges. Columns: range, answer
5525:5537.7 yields 11.5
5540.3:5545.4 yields 11.1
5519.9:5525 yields 11.9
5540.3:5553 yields 11.4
